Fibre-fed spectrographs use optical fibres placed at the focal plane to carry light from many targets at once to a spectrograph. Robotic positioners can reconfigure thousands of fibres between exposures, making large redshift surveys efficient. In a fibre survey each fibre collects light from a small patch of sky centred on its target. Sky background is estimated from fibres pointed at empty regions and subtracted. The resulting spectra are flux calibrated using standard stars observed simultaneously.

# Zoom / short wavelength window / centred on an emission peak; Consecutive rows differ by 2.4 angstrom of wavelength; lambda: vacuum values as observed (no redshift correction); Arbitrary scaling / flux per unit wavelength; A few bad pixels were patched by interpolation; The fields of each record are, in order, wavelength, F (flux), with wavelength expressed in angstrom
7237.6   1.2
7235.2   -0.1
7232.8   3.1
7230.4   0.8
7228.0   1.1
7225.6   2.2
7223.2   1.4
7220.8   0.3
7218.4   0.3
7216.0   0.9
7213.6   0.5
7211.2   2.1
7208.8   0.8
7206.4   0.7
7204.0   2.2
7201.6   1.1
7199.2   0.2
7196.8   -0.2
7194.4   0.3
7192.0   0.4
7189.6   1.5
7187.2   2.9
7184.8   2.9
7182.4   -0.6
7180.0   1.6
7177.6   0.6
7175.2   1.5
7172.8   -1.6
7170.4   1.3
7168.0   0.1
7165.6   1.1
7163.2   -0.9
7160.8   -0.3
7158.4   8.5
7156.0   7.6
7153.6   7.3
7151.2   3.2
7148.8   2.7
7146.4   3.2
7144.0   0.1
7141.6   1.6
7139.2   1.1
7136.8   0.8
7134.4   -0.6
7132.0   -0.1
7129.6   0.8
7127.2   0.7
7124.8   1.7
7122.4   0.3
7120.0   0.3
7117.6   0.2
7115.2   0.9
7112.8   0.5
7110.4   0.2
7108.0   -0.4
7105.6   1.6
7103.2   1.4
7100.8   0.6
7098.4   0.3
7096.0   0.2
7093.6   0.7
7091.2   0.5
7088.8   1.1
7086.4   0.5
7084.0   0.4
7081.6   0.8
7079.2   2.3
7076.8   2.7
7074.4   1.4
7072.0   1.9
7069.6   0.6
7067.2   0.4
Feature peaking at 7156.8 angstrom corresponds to [O II]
